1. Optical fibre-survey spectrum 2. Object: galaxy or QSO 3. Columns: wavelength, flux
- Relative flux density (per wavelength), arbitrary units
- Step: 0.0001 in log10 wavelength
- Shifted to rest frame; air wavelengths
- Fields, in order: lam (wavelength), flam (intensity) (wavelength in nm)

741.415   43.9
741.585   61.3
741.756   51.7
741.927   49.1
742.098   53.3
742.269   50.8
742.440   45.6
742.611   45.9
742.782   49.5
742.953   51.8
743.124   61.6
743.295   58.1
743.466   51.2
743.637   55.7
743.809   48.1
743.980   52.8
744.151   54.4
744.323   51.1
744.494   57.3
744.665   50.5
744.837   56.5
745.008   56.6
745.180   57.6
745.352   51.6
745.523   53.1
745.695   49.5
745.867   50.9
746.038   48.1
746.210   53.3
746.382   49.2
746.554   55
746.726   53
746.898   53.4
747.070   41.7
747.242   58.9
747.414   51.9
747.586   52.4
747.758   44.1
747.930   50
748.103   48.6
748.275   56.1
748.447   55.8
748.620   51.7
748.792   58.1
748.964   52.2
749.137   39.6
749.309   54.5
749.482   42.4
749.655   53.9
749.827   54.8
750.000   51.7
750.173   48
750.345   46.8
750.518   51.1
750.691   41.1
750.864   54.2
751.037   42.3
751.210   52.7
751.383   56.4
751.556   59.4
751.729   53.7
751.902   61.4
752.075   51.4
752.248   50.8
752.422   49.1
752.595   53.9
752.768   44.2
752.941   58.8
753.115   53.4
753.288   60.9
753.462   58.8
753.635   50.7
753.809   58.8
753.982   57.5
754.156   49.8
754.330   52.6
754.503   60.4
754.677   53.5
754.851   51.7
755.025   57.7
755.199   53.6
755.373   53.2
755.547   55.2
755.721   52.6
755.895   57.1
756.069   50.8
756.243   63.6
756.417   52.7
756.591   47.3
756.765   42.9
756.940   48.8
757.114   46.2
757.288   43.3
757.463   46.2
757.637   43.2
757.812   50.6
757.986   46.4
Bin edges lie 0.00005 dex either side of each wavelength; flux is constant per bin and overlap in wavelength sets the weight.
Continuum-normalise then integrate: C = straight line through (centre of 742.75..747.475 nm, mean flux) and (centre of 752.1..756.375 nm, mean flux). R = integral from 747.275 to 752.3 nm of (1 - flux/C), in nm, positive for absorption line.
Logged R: 0.22 nm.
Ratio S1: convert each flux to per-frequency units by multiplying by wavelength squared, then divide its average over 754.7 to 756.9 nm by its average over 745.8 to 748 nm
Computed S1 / 1.07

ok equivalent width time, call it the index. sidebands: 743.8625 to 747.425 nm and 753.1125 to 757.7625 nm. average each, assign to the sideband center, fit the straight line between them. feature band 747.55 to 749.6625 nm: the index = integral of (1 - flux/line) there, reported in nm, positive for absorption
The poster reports 0.08 nm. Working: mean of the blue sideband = 52.7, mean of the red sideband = 52.6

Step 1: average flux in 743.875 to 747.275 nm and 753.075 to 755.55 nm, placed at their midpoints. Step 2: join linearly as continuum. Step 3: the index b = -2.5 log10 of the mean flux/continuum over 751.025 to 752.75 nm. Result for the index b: 0.025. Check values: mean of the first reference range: 52.6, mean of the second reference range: 55.2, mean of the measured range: 53.2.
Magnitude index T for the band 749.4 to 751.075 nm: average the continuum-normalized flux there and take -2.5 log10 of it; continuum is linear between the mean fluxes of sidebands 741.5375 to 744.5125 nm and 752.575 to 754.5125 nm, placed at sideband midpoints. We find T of 0.11 mag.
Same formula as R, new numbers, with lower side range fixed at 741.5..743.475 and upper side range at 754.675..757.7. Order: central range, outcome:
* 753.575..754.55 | -0.07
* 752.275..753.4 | -0.04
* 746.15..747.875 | 0.03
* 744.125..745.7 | -0.05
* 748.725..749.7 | 0.04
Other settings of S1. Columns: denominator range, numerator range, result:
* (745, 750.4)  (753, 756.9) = 1.08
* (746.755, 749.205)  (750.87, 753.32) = 1.05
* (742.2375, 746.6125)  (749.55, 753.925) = 1.02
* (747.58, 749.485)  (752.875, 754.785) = 1.12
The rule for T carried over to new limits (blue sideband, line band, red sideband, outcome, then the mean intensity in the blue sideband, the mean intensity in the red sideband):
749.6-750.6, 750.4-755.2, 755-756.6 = -0.02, 51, 54.6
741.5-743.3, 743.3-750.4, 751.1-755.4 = 0.03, 52.4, 54.5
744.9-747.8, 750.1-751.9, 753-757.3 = 0.04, 51.9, 53.5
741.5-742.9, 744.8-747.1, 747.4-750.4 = -0.03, 50.9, 50.7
